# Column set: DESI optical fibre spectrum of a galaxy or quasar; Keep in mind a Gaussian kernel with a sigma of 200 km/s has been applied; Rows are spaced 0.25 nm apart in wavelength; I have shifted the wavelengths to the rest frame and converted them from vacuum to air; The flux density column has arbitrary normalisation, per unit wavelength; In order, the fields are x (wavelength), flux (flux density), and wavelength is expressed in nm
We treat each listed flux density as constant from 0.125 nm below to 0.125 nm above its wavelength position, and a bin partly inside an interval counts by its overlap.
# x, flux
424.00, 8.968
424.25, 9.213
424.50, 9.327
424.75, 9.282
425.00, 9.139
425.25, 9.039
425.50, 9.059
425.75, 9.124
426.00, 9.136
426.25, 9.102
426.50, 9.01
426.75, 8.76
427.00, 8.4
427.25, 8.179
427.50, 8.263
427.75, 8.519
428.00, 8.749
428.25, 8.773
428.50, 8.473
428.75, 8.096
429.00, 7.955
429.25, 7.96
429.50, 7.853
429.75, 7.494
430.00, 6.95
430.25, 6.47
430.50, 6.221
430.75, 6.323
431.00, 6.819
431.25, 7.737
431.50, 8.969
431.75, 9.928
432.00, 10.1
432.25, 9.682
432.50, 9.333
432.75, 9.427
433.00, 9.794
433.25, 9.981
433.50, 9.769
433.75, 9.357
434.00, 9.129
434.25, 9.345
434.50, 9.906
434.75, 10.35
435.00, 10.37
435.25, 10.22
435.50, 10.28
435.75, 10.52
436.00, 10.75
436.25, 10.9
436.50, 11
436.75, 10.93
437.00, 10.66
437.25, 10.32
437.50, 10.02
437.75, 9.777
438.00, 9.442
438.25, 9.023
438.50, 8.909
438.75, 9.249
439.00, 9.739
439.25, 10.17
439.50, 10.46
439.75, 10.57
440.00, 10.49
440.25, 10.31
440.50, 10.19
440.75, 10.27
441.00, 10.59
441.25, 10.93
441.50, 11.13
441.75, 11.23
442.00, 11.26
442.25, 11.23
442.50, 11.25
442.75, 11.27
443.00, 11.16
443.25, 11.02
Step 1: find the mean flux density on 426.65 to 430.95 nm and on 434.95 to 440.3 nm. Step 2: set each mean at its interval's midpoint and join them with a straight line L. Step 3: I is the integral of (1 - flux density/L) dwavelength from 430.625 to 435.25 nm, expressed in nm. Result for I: -0.16 nm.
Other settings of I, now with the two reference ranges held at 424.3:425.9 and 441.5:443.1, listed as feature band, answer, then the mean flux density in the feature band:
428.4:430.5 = 0.46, 7.56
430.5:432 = 0.29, 7.99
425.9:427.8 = 0.14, 8.67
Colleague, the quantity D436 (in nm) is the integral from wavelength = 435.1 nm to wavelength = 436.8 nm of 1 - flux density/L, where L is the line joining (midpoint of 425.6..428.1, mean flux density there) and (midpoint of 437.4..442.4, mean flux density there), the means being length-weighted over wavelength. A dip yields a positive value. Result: -0.15 nm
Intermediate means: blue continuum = 8.73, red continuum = 10.3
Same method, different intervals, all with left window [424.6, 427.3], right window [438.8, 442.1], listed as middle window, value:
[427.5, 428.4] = 0.05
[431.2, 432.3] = 0.03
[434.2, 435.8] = -0.04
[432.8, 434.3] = 0.03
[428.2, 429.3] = 0.12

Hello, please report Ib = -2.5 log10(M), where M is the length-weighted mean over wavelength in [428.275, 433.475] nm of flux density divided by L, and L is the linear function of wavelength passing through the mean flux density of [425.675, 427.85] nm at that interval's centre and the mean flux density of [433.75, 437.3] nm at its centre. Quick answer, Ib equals 0.14 mag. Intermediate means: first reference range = 8.71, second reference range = 10.3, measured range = 8.32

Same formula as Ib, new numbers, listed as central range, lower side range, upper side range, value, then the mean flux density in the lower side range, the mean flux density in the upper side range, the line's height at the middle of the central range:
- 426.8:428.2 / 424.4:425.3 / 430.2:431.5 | -0.033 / 9.21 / 6.94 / 8.21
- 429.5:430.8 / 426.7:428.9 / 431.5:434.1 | 0.300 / 8.45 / 9.62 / 9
